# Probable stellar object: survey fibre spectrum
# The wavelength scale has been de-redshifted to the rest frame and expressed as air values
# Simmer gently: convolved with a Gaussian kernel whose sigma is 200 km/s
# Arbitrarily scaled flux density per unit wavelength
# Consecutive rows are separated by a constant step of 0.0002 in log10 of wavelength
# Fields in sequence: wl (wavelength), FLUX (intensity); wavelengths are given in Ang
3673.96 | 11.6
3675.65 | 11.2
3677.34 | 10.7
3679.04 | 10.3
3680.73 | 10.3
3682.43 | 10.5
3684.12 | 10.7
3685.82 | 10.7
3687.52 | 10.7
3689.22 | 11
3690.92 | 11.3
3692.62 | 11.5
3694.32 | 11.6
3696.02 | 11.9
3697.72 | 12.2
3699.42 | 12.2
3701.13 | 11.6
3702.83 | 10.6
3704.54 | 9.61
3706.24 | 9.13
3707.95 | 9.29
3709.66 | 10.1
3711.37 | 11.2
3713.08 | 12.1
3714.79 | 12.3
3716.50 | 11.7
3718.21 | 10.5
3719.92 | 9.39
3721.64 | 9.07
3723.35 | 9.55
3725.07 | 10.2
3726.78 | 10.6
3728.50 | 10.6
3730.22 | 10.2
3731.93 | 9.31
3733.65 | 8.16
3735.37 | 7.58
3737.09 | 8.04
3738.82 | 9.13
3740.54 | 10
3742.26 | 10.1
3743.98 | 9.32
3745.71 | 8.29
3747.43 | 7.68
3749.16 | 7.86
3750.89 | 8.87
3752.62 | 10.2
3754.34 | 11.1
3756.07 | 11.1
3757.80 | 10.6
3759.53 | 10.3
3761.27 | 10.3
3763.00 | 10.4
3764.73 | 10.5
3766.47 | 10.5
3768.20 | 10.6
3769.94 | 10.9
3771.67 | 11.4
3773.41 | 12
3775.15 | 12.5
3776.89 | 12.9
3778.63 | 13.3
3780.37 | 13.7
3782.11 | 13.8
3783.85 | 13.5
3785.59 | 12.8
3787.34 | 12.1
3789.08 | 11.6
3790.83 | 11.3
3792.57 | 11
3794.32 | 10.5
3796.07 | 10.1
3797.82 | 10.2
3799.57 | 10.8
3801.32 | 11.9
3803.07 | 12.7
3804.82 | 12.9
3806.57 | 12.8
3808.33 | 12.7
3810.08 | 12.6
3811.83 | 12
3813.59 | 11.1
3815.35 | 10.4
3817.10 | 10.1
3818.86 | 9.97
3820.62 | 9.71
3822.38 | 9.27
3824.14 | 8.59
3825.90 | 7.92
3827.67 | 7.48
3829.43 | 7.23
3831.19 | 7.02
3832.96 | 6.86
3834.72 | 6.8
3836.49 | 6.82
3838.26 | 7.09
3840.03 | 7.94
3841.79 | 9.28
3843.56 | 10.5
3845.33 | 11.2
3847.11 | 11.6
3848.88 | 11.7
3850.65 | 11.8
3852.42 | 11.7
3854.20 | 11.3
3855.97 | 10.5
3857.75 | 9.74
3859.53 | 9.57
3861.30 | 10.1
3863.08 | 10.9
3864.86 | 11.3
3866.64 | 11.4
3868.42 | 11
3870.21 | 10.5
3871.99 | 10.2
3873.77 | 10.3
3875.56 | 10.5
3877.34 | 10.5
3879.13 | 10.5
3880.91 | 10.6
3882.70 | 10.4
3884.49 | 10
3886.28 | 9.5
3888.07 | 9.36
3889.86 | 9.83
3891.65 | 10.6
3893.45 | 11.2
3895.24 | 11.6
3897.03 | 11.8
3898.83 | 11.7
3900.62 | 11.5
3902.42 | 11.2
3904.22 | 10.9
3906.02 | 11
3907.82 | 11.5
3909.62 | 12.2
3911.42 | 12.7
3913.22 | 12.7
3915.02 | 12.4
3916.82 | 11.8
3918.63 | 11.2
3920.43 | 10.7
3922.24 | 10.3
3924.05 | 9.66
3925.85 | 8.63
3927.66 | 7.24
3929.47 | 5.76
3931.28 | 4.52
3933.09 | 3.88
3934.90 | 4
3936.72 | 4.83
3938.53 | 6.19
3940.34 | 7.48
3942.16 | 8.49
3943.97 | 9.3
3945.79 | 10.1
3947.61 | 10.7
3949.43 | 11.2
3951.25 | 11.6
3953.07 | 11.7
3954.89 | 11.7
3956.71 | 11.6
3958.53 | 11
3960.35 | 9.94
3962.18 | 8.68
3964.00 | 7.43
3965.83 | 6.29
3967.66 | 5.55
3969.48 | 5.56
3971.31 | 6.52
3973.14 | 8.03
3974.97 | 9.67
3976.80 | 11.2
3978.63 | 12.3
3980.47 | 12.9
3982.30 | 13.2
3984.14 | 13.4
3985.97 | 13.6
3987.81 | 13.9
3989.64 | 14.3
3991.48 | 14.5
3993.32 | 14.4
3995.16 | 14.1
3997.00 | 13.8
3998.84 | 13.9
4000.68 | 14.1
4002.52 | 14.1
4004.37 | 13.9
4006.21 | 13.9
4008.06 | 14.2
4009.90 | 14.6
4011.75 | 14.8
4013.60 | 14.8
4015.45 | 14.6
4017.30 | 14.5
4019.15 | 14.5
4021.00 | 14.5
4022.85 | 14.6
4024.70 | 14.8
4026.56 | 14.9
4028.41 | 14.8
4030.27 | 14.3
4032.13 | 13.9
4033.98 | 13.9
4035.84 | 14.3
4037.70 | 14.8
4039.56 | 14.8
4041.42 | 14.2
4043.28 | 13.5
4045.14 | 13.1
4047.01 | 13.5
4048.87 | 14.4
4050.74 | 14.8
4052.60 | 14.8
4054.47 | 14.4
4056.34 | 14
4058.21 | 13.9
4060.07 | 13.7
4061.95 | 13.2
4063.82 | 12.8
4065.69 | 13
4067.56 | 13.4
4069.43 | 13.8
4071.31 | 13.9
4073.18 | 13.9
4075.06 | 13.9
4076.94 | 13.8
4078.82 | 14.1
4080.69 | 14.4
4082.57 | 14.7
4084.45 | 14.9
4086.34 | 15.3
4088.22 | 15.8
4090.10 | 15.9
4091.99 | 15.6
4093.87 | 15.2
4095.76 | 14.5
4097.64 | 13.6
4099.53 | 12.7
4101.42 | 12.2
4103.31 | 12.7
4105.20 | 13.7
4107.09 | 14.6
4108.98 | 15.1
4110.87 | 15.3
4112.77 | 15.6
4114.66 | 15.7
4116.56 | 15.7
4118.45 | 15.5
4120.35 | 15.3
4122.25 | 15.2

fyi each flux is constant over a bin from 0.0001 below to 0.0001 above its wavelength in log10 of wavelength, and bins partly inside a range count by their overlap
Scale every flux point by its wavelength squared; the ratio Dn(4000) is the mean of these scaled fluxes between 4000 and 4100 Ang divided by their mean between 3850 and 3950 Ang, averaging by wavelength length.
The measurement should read 1.54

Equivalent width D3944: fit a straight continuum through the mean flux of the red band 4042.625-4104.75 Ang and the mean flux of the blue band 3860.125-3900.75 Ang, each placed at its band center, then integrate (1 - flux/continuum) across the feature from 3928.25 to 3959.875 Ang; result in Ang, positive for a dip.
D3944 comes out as 8.90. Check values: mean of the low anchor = 10.6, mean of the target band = 8.49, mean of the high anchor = 14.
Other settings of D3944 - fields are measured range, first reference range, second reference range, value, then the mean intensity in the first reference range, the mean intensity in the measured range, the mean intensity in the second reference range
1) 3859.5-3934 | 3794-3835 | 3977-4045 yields 9.03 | 10.1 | 10.3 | 14.1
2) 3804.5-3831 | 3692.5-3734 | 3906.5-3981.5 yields -0.46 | 10.6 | 10.2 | 9.26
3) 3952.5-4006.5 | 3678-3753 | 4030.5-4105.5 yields 6.74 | 10.2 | 11.5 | 14.1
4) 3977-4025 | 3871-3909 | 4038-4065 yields -4.06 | 10.7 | 14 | 13.9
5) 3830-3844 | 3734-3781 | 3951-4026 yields 4.20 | 10.3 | 7.69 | 12.3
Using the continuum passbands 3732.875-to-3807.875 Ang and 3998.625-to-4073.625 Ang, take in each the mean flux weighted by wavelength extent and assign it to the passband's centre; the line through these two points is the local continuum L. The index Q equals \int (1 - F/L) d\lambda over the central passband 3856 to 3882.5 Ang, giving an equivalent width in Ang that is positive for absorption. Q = 3.4 Ang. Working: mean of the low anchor 10.8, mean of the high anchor 14.1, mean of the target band 10.5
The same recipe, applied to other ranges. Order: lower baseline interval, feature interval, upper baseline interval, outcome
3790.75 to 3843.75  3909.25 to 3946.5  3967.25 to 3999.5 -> 8.1 Ang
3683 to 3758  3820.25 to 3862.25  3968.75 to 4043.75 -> 8.5 Ang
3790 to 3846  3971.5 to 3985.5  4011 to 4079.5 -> 1.7 Ang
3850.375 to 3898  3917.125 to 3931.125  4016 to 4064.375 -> 3.3 Ang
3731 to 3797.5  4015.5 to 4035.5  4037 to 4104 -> -1.3 Ang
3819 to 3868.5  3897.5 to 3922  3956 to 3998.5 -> -3.3 Ang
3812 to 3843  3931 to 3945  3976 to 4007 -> 6.8 Ang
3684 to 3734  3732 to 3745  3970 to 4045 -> 2.4 Ang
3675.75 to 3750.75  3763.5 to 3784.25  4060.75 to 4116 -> -2.3 Ang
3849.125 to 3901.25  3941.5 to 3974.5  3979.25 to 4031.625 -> 9.4 Ang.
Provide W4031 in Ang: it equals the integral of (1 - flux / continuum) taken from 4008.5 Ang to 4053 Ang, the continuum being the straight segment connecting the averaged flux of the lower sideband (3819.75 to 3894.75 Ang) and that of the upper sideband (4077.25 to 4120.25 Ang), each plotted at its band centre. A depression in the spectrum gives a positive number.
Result -3.71 Ang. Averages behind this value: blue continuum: 9.78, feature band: 14.4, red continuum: 14.7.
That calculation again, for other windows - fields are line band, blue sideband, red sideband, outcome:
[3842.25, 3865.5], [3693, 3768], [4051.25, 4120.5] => 1.41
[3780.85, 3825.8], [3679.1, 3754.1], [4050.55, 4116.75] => -0.86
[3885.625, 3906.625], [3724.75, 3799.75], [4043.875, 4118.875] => 2.21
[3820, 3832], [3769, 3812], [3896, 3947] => 3.40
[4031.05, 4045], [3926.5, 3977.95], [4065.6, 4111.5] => -2.45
